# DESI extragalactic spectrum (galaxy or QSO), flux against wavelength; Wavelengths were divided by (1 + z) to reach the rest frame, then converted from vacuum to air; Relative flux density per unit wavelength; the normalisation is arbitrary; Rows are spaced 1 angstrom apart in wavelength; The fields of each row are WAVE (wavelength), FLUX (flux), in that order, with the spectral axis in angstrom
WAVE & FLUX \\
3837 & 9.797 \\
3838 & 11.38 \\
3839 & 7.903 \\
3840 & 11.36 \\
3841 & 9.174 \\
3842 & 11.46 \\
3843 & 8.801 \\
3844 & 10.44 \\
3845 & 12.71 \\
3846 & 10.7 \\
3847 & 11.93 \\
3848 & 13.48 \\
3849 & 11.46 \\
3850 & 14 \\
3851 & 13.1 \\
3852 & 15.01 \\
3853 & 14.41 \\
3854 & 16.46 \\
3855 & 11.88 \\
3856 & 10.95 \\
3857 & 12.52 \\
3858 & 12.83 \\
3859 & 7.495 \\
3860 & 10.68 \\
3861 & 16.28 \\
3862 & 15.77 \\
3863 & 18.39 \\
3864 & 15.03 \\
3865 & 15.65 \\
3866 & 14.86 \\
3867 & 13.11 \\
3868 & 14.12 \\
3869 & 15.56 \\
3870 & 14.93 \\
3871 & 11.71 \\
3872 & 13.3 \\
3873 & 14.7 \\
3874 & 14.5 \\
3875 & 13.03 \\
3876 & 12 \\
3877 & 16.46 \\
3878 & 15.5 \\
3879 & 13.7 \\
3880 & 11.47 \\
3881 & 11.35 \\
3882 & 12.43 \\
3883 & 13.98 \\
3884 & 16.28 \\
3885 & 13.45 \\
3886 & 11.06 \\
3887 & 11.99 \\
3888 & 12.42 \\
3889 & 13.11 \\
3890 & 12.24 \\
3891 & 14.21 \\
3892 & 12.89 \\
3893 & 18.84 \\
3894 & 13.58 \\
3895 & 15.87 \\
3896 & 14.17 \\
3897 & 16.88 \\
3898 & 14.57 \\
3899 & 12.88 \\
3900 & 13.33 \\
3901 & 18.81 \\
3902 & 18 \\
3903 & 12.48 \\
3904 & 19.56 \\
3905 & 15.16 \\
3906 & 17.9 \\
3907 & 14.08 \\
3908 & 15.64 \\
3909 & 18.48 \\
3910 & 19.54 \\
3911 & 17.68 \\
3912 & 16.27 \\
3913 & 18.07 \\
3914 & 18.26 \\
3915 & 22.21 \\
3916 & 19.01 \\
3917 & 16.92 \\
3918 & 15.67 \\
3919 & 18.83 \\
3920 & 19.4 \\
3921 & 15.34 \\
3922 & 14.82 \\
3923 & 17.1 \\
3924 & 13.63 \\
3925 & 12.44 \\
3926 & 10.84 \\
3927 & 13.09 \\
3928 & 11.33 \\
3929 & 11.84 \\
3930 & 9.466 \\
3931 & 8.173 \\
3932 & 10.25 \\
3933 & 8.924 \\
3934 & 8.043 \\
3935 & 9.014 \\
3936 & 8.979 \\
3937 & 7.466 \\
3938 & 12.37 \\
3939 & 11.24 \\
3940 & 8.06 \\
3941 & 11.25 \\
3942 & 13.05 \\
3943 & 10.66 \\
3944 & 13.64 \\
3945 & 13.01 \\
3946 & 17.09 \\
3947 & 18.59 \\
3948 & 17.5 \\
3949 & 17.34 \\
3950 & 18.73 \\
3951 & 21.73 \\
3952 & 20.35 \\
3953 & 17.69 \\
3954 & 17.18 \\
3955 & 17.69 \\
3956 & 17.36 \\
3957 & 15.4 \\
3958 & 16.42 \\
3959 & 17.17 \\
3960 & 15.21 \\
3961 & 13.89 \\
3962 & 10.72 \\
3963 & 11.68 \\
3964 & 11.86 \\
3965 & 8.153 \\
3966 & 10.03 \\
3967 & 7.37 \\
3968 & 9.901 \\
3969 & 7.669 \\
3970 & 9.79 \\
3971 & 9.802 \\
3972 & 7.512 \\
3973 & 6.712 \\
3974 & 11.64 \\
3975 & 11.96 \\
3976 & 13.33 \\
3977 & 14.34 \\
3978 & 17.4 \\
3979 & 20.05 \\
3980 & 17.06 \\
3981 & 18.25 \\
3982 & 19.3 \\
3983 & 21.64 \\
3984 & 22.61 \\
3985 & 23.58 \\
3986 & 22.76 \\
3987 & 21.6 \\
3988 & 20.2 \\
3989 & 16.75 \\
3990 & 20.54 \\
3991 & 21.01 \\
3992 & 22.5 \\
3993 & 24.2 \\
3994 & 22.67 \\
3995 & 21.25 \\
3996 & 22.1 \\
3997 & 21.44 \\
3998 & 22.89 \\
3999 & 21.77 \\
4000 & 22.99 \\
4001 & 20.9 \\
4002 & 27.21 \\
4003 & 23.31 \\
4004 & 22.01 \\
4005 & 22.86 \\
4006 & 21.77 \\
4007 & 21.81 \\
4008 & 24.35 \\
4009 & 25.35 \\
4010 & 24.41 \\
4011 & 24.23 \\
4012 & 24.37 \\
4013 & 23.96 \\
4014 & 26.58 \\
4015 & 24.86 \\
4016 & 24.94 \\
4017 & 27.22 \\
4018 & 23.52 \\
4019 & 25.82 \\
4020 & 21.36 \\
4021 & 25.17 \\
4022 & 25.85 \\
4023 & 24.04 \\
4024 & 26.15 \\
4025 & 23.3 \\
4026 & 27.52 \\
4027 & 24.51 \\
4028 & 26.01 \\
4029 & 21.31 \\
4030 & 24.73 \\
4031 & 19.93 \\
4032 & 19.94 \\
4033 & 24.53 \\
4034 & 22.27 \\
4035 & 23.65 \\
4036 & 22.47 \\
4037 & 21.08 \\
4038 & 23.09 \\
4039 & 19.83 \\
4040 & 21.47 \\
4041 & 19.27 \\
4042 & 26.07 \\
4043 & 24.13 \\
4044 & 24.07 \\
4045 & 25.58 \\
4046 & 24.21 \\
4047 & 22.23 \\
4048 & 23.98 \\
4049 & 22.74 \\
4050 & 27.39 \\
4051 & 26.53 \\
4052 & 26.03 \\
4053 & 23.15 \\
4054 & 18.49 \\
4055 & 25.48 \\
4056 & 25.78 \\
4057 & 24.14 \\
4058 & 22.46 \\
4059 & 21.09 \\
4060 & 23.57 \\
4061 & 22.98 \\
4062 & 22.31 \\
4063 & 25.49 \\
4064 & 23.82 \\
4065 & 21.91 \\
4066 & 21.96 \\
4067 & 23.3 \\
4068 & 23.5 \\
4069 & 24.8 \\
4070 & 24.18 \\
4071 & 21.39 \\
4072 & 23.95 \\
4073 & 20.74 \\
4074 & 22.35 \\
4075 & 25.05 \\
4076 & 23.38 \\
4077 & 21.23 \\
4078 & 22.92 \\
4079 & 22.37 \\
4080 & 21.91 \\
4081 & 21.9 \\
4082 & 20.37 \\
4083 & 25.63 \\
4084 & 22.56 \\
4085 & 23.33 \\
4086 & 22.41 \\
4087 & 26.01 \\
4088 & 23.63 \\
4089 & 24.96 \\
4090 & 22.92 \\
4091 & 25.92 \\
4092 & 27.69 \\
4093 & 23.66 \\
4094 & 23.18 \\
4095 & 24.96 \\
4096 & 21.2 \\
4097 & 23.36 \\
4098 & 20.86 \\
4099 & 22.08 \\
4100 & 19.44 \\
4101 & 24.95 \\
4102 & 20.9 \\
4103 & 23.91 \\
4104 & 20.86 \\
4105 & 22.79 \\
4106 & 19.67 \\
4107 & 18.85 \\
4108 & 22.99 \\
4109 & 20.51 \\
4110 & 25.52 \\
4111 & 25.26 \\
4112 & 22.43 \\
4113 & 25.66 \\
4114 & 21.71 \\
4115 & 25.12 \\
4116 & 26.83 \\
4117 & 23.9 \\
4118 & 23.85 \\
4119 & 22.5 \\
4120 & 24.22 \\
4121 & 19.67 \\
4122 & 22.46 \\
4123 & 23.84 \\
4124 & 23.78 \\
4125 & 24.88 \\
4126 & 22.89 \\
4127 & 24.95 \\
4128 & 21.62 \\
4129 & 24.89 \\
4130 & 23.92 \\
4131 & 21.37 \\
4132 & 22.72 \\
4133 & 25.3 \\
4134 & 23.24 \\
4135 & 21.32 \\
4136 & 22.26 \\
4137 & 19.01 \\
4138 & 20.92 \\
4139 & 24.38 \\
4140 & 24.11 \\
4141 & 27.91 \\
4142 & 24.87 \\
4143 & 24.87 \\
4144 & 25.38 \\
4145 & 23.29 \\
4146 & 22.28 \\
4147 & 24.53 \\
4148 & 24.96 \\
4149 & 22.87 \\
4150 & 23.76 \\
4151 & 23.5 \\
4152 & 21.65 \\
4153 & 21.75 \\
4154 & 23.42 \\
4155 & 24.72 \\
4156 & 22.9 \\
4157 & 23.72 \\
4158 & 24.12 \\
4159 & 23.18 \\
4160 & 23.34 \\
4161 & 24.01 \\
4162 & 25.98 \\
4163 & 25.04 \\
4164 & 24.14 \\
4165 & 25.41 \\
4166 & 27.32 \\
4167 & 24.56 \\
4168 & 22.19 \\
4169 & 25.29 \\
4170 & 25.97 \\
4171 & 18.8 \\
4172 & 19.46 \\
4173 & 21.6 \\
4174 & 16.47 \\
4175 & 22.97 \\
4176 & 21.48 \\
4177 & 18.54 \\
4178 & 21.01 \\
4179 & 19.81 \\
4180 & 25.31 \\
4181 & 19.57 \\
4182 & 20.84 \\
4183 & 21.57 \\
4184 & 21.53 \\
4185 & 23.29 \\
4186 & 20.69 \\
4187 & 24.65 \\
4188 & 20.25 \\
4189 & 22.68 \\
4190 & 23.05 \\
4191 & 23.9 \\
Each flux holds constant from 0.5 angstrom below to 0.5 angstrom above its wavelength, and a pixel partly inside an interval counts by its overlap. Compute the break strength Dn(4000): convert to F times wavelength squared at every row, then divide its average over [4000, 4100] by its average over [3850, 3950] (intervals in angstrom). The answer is 1.79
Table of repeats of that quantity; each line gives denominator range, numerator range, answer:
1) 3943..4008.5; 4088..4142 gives 1.42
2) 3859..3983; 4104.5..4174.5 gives 1.83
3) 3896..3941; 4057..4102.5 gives 1.75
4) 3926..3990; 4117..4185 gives 1.80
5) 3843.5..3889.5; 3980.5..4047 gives 1.85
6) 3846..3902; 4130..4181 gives 1.92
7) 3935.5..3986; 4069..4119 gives 1.72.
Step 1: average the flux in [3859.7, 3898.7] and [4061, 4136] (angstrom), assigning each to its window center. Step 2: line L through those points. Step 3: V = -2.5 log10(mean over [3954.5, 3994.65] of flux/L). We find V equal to 0.15 mag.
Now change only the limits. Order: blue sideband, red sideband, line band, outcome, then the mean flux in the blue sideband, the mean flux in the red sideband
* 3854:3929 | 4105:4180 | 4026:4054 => -0.18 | 14.8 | 23.2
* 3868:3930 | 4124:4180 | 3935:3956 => 0.13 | 14.9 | 23.2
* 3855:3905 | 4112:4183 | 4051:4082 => -0.13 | 14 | 23.2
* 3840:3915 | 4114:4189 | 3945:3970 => 0.14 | 14.2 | 23.1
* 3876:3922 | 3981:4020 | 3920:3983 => 0.40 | 15.5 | 22.8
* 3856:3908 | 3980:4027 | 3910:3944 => 0.27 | 14.2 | 23.1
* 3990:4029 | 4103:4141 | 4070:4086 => 0.03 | 23.8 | 23.1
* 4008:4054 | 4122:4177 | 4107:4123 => 0.01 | 23.9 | 23.3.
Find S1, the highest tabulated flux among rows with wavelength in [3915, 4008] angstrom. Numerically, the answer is 27.21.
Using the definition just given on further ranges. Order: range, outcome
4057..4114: 27.69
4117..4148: 27.91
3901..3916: 22.21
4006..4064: 27.52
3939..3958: 21.73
